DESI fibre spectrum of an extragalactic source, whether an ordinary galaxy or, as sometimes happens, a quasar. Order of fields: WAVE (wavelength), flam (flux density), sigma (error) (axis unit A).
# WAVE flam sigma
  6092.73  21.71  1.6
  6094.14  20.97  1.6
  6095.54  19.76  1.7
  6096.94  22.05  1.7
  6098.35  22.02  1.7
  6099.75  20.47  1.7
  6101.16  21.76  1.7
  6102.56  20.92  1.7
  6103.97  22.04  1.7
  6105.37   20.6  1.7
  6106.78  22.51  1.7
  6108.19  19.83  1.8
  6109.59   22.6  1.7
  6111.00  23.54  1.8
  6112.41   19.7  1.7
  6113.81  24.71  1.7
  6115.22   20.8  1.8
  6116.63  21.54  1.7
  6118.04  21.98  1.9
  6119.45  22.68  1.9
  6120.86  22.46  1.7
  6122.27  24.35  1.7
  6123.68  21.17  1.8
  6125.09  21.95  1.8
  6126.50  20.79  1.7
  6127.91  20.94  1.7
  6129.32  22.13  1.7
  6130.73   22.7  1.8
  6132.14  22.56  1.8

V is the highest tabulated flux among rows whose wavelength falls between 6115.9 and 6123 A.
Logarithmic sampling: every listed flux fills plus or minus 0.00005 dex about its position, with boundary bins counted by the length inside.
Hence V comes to 24.35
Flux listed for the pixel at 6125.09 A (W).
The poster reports 21.95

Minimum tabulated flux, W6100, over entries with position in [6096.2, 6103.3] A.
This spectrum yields 20.47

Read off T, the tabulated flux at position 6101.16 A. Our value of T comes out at 21.76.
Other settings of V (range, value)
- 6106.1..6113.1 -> 23.54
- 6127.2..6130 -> 22.13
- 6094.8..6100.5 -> 22.05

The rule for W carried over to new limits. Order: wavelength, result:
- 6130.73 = 22.7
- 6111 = 23.54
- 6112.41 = 19.7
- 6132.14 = 22.56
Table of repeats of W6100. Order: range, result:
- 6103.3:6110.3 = 19.83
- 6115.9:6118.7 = 21.54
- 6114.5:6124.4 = 20.8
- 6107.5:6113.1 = 19.7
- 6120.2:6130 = 20.79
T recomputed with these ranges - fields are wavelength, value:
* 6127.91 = 20.94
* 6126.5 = 20.79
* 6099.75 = 20.47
